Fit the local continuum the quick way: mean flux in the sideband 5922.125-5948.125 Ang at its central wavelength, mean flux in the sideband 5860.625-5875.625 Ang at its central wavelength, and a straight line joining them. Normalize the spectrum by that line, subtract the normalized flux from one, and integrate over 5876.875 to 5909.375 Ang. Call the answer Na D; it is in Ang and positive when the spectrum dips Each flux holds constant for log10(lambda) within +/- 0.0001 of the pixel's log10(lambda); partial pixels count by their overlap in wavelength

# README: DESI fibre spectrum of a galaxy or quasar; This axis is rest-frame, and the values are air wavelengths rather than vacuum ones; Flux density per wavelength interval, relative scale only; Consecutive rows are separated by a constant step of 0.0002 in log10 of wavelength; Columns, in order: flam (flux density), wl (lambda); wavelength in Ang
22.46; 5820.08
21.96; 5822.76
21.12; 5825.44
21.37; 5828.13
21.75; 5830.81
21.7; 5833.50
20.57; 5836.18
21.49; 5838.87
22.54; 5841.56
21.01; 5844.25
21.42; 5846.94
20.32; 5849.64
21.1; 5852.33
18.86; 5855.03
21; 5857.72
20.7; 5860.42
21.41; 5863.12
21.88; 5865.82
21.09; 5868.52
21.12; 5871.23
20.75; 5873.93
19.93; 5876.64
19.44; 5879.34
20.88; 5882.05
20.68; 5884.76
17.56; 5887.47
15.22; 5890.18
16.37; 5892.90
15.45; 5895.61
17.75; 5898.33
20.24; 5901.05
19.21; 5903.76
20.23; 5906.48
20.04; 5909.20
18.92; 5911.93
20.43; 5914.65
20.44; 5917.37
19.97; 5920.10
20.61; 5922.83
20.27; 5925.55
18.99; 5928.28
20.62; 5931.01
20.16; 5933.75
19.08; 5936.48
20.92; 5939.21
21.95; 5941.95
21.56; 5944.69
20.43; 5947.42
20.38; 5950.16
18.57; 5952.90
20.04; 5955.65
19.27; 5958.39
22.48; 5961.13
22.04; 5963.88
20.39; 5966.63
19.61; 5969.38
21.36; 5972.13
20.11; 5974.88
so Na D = 3.6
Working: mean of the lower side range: 21.2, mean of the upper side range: 20.5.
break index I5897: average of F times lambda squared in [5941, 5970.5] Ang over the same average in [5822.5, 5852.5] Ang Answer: 1.00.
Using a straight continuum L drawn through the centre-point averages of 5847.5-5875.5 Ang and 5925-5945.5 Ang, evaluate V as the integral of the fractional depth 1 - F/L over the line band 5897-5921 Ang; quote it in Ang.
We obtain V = 1.0 Ang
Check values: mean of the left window 20.8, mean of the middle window 19.7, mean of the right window 20.4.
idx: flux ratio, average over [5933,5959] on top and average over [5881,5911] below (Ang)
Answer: 1.1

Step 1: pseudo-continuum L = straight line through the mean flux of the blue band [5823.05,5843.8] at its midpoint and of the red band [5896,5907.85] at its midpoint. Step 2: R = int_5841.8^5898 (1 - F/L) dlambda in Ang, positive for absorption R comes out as 1.11 Ang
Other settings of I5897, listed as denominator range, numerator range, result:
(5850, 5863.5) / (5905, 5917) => 0.99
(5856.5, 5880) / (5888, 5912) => 0.88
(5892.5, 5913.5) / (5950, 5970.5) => 1.11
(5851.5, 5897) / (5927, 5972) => 1.07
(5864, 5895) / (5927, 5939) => 1.04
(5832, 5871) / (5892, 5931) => 0.93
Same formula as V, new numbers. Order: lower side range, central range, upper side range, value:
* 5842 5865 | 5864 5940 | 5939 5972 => 4.25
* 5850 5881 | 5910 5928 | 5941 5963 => 0.51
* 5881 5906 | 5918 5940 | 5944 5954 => -0.67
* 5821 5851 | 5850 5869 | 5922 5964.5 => 0.33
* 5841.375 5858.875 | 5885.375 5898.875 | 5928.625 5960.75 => 2.59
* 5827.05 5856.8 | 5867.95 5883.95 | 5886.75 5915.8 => -0.83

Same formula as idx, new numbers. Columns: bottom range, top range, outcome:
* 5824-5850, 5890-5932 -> 0.90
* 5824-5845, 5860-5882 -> 0.97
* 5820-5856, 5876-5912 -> 0.88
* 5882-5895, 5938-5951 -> 1.19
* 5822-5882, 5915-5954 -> 0.97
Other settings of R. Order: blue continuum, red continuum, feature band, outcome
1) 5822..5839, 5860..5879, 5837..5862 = 0.3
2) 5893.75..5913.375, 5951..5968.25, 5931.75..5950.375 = -0.7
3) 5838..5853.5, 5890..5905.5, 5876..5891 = -0.3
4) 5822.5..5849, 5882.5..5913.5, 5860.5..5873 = -0.8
